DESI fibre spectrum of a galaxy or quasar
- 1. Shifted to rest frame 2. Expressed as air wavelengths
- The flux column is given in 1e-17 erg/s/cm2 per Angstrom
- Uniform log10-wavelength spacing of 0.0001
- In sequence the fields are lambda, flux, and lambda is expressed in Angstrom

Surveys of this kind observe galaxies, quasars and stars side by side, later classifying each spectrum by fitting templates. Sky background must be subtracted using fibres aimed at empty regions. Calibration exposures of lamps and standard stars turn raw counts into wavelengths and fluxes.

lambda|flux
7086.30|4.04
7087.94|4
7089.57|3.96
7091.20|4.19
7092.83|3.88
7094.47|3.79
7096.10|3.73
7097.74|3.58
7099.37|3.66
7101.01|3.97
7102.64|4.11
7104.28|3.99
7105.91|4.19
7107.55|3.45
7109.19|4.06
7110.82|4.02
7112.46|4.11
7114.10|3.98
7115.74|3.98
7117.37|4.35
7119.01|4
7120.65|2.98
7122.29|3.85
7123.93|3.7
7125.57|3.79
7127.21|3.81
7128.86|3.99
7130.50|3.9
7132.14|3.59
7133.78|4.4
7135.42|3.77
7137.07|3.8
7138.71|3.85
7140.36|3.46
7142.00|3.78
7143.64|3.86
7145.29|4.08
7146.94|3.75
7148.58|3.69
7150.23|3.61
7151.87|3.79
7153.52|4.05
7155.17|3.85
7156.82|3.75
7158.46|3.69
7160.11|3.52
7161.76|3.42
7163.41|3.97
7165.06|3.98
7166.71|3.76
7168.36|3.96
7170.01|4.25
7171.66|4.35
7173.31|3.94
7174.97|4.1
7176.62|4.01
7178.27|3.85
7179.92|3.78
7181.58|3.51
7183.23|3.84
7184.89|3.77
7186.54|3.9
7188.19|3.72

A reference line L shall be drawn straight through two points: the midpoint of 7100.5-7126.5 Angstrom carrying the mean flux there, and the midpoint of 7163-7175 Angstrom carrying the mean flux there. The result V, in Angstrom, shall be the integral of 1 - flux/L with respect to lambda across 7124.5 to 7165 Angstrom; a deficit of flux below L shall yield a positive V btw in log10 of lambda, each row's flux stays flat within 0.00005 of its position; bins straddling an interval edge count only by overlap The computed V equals 1.81 Angstrom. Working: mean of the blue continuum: 3.91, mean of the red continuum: 4.04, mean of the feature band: 3.8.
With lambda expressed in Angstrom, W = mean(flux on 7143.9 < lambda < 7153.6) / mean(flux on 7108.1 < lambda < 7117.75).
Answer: 0.94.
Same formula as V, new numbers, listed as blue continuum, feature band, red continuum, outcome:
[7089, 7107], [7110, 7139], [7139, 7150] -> -0.43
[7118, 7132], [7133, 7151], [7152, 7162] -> -0.38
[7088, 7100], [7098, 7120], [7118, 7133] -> -1.03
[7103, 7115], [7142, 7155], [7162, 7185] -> 0.38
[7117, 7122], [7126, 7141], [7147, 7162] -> -0.47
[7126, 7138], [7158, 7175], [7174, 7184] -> -0.18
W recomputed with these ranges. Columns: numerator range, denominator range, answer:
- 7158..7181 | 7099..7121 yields 0.99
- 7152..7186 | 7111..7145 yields 1.00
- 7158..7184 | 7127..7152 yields 1.01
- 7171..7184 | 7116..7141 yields 1.02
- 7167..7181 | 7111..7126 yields 1.04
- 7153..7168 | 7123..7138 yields 0.98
